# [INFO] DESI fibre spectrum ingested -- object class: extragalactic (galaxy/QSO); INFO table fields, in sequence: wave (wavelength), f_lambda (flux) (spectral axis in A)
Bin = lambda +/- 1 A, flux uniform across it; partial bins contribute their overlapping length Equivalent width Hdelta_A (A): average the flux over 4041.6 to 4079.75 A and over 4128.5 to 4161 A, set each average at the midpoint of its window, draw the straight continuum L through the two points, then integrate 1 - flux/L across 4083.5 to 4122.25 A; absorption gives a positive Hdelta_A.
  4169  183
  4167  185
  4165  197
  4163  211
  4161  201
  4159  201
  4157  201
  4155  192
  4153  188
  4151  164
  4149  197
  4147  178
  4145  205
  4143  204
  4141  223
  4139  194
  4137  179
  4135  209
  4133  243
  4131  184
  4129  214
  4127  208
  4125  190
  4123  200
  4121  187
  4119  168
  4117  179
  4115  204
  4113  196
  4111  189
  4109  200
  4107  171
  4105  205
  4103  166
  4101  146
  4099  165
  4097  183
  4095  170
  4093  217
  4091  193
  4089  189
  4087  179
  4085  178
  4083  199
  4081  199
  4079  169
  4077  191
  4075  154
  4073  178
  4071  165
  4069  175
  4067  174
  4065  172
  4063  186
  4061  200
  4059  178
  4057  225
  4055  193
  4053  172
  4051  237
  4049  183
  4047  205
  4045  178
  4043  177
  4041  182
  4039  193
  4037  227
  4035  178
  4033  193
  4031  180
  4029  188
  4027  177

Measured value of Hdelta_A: 1.6 A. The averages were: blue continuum 185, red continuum 198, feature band 184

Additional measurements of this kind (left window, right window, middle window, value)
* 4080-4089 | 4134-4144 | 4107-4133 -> 0.4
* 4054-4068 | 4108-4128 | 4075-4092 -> 0.5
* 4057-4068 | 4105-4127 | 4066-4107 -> 1.8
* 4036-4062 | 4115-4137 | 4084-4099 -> 0.9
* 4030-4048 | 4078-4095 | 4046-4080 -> 0.7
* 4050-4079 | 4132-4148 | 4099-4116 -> 1.1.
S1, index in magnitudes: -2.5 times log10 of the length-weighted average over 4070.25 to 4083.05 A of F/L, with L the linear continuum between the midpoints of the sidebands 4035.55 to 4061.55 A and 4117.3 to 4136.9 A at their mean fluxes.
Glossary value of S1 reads 0.11 mag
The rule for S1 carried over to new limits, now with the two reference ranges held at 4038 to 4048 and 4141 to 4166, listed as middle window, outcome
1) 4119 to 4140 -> -0.03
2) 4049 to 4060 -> -0.06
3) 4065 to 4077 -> 0.11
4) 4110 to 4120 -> 0.03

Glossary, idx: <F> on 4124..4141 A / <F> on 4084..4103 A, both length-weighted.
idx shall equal 1.1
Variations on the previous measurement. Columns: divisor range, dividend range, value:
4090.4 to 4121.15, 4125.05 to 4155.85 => 1.08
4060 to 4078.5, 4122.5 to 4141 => 1.15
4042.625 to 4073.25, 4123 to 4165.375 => 1.06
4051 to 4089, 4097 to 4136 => 1.03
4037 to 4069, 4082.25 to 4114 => 0.96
